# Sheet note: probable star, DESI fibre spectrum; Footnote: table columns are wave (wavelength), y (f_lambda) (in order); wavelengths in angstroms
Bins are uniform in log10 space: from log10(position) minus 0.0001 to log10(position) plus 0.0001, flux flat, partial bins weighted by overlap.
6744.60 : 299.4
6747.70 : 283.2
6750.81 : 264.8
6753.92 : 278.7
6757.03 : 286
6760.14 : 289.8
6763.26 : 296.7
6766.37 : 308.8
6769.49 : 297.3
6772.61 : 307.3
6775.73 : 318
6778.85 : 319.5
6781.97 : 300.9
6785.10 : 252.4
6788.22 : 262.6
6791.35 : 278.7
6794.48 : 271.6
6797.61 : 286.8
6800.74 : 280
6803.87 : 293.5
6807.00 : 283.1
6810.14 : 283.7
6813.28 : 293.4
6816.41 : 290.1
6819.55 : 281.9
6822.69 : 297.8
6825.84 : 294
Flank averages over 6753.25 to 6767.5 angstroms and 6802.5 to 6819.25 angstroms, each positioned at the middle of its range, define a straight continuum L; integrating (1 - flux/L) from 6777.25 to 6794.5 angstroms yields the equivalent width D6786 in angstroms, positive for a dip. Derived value 0.5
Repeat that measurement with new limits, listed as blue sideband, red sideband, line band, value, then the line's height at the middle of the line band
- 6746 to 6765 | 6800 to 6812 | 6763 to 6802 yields -0.8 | 285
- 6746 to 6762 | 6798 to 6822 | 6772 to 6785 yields -1.0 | 284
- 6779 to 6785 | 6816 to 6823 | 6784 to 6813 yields 1.3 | 291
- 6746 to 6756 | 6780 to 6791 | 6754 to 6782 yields -2.6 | 276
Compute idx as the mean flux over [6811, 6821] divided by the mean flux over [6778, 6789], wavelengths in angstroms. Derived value 1.02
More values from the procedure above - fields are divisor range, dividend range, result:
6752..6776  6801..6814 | 0.97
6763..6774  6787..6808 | 0.92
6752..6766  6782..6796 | 0.93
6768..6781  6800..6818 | 0.93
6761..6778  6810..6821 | 0.94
